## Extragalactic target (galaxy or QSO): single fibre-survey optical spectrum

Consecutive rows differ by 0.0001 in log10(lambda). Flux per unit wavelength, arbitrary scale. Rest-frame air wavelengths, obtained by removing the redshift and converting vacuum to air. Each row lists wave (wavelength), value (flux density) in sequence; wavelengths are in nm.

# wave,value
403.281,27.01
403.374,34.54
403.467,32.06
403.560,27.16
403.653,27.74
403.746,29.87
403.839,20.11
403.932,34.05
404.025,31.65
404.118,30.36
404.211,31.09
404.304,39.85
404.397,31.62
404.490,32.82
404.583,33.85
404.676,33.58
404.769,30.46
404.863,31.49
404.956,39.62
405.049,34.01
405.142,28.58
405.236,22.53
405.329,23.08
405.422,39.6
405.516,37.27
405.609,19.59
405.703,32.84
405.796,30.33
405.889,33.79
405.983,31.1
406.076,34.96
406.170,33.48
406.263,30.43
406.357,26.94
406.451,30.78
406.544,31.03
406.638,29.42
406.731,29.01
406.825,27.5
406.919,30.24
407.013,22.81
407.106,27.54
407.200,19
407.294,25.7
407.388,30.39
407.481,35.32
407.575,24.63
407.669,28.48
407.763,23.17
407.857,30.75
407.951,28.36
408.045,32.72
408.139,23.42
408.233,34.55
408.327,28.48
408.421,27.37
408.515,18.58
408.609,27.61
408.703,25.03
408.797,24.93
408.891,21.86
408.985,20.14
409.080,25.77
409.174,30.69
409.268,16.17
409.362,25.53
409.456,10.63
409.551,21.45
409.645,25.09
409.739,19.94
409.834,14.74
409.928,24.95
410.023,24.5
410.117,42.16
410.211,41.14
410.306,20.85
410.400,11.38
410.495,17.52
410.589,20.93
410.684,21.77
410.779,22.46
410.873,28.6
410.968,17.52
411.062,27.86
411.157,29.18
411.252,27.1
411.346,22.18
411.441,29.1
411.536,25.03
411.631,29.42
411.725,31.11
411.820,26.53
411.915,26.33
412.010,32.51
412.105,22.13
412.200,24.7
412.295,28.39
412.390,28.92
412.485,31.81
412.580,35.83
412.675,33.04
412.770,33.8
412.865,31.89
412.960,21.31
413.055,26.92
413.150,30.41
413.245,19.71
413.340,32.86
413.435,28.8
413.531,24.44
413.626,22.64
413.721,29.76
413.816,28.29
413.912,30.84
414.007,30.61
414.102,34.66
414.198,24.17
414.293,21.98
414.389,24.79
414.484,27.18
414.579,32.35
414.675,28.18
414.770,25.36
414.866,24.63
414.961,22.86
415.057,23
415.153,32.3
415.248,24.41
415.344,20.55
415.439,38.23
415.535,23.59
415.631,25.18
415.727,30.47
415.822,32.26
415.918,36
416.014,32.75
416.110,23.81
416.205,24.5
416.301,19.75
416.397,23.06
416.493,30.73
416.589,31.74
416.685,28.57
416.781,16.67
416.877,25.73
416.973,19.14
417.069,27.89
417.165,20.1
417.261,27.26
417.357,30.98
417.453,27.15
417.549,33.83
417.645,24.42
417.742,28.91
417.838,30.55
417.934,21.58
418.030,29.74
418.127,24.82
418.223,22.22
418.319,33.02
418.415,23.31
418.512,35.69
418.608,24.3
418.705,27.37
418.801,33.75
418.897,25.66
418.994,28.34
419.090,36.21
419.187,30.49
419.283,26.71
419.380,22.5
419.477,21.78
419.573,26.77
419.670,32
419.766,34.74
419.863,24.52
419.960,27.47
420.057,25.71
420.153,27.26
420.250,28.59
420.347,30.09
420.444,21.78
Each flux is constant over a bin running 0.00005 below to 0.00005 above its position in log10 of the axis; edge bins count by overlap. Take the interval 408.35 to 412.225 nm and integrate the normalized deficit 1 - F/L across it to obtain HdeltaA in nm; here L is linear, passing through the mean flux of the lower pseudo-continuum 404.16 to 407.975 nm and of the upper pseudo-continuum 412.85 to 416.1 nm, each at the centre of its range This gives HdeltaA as 0.59 nm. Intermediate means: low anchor 30.2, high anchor 27.7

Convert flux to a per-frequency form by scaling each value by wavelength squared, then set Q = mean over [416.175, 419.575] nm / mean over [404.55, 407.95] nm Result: 1.0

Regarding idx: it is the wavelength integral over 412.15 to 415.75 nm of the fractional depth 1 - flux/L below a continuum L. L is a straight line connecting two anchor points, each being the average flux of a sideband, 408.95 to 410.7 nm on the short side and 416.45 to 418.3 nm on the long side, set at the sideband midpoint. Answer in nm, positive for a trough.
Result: -0.43 nm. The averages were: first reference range 22.9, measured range 27.8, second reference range 26.5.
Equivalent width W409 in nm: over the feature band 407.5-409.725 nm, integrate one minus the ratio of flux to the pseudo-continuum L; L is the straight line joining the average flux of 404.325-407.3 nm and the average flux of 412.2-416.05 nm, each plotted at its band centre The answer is 0.34 nm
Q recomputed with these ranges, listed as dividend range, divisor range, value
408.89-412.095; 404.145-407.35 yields 0.82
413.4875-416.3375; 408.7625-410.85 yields 1.22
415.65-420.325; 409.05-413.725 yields 1.10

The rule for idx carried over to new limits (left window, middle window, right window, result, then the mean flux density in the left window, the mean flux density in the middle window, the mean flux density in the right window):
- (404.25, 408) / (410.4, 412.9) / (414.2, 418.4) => 0.127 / 30.1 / 26.8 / 26.7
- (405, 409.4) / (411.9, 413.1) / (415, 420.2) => -0.062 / 28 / 29.1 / 27.4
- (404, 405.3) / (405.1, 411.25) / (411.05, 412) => 0.688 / 32.1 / 26.5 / 27.6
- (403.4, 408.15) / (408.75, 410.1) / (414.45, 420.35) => 0.316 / 30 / 22.3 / 27.4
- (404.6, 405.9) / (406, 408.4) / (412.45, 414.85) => 0.139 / 31.2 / 28.8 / 28.4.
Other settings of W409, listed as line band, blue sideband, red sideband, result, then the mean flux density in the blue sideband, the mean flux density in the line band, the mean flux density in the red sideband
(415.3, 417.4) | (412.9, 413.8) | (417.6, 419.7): 0.030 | 26.5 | 26.8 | 27.7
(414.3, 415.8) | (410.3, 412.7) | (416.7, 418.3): -0.055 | 25.9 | 26.8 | 25.9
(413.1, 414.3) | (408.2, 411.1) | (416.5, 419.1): -0.107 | 23.8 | 27.8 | 27.3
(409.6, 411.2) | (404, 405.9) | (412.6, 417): 0.283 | 31.8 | 24.1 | 27.3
